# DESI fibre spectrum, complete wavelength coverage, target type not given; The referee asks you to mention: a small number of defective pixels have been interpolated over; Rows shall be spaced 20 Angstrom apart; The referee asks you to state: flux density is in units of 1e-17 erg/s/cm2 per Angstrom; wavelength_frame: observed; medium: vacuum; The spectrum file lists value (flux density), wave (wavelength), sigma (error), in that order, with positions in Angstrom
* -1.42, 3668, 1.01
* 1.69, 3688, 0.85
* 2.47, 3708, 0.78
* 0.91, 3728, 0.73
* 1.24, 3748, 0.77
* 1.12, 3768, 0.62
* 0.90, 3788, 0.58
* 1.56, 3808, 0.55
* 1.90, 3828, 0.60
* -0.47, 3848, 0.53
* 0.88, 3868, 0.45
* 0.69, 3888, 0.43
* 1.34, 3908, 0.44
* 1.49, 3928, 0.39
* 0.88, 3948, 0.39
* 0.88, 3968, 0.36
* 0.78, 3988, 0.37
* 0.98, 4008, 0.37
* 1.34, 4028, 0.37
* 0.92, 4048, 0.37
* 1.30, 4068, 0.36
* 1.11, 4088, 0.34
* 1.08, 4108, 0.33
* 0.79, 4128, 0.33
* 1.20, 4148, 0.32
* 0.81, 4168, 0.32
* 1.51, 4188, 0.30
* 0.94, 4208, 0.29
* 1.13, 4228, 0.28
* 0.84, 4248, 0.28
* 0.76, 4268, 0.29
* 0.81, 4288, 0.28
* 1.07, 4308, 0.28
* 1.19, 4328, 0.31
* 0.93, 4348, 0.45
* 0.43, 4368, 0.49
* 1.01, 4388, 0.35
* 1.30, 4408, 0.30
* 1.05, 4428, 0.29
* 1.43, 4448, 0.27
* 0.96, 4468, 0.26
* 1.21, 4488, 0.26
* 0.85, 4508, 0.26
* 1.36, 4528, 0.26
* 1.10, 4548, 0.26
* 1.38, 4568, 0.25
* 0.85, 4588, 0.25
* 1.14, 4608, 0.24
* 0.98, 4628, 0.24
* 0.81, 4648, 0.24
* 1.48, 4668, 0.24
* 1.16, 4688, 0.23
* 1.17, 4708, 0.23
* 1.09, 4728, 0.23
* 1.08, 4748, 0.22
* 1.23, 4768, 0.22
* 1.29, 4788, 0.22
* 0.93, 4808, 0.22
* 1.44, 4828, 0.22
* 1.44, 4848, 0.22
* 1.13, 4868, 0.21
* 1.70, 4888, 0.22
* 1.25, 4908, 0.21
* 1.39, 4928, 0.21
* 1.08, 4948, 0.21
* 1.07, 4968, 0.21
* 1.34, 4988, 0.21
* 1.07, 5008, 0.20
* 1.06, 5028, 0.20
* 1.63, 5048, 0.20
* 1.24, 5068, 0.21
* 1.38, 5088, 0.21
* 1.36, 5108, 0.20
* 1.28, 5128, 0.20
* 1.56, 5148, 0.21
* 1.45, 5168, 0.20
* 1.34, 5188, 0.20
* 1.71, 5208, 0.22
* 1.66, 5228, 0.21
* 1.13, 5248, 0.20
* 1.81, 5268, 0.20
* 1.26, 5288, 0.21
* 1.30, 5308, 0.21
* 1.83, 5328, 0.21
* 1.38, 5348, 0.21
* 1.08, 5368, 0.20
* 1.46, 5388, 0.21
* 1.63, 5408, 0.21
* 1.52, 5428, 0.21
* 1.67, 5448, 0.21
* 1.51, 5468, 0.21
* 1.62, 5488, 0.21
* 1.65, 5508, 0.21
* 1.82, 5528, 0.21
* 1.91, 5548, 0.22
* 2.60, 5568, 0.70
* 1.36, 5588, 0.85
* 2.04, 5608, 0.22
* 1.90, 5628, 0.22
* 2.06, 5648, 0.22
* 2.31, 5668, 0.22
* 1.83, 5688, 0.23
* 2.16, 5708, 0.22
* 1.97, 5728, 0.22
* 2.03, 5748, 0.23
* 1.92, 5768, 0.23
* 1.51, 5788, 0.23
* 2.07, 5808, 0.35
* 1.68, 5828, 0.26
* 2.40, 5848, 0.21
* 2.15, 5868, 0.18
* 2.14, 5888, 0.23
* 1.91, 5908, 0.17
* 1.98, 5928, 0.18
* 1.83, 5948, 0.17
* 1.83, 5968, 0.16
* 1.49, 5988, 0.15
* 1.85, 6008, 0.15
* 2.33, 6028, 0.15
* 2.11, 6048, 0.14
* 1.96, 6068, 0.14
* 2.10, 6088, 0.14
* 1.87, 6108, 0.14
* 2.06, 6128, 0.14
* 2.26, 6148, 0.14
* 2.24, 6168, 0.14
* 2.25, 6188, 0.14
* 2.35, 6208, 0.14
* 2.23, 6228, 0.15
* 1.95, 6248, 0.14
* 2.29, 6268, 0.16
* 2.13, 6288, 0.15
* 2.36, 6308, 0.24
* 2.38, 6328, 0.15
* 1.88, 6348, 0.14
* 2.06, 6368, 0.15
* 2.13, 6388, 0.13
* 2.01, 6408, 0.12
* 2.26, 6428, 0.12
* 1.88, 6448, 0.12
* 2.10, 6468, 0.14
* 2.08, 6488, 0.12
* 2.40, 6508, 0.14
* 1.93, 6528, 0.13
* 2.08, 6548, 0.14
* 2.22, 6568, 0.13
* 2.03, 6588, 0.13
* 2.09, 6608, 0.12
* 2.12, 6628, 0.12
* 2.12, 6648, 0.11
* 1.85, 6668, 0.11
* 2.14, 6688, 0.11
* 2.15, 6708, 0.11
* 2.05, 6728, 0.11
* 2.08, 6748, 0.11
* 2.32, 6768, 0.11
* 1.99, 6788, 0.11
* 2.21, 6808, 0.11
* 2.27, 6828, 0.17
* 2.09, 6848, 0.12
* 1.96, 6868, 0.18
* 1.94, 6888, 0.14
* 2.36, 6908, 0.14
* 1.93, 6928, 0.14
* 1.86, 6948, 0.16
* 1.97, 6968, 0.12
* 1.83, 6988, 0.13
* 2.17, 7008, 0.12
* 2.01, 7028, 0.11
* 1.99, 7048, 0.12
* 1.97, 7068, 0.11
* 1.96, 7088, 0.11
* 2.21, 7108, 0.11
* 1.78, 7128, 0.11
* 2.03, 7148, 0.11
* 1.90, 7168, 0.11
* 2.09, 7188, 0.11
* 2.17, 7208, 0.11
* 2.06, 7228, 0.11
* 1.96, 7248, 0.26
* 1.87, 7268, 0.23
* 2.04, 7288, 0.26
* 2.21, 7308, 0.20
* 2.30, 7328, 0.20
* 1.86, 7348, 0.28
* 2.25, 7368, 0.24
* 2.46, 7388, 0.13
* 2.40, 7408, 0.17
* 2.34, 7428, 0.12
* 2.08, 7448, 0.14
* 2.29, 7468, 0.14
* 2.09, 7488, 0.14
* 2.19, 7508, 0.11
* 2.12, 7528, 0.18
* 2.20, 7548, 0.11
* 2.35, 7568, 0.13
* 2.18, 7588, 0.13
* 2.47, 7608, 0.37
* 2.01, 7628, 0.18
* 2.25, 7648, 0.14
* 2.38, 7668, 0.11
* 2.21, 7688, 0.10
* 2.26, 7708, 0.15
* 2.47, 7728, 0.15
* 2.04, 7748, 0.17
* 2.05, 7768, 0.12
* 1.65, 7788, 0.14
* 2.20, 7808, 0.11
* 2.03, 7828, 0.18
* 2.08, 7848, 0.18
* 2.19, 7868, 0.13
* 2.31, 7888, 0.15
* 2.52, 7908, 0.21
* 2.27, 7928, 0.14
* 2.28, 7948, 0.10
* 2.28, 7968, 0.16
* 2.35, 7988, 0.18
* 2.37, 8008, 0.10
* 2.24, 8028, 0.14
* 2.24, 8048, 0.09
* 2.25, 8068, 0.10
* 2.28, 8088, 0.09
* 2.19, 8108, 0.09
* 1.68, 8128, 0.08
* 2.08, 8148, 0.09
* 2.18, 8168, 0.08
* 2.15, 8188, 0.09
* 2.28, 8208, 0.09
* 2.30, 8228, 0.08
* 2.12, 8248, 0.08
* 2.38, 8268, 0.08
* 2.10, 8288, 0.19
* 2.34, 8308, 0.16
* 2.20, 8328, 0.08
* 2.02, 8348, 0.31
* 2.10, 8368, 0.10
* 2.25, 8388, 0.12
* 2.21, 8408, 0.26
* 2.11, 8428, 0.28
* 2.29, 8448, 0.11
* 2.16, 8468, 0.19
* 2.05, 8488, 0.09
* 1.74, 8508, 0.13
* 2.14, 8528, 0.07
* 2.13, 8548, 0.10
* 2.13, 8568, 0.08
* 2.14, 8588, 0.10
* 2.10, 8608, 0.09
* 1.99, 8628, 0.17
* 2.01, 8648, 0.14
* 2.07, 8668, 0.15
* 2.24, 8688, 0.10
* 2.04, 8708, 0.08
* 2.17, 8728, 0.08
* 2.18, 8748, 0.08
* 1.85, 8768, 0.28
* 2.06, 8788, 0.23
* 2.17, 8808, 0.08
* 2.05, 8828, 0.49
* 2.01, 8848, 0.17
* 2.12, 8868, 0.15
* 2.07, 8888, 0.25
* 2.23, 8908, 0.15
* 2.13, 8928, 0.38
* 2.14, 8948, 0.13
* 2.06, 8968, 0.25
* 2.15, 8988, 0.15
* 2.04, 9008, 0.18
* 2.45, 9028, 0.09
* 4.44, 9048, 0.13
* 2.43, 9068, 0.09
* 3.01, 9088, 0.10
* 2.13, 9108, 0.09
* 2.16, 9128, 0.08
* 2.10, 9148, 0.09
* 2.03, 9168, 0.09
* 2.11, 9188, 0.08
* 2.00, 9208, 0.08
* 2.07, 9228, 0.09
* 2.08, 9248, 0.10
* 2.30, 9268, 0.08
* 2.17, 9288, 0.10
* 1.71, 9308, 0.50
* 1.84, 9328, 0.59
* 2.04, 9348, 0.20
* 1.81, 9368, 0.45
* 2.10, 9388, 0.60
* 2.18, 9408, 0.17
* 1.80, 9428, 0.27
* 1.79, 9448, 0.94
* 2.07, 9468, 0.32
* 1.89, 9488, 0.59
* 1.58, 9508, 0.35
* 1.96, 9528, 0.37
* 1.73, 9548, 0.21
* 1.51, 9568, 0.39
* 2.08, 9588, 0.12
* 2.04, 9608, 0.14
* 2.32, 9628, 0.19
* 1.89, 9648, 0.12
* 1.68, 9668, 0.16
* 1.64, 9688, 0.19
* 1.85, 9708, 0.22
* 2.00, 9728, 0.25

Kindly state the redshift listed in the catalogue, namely 0.38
